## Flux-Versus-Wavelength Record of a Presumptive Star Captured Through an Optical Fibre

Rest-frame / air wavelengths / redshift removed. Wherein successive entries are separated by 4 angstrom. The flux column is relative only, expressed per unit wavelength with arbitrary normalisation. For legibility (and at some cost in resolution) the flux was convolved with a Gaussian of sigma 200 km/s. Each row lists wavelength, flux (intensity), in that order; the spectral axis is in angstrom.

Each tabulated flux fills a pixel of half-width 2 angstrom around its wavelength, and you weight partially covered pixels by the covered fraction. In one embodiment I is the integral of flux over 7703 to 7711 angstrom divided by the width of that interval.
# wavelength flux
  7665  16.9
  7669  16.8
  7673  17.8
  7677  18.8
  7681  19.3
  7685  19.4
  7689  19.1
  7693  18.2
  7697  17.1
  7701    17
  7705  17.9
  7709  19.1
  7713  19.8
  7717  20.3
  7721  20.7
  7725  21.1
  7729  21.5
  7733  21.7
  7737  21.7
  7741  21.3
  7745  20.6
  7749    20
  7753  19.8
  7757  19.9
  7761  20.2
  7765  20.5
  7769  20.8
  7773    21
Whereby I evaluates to 18.5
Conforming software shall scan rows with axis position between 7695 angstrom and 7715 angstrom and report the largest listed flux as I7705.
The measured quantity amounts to 19.8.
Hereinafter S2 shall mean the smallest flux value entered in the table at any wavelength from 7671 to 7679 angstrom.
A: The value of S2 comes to 17.8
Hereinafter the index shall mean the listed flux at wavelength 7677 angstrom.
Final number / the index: 18.8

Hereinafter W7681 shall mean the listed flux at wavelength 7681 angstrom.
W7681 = 19.3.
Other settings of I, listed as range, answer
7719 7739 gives 21.3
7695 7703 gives 17.1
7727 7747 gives 21.4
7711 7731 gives 20.7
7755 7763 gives 20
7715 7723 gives 20.5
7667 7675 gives 17.3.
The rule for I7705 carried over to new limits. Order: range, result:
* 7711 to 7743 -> 21.7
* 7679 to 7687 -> 19.4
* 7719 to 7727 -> 21.1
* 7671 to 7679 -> 18.8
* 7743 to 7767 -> 20.6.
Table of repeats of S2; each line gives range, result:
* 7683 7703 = 17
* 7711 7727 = 19.8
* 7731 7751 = 20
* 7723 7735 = 21.1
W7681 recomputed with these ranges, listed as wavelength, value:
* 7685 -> 19.4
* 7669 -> 16.8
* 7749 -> 20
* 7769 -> 20.8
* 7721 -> 20.7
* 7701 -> 17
